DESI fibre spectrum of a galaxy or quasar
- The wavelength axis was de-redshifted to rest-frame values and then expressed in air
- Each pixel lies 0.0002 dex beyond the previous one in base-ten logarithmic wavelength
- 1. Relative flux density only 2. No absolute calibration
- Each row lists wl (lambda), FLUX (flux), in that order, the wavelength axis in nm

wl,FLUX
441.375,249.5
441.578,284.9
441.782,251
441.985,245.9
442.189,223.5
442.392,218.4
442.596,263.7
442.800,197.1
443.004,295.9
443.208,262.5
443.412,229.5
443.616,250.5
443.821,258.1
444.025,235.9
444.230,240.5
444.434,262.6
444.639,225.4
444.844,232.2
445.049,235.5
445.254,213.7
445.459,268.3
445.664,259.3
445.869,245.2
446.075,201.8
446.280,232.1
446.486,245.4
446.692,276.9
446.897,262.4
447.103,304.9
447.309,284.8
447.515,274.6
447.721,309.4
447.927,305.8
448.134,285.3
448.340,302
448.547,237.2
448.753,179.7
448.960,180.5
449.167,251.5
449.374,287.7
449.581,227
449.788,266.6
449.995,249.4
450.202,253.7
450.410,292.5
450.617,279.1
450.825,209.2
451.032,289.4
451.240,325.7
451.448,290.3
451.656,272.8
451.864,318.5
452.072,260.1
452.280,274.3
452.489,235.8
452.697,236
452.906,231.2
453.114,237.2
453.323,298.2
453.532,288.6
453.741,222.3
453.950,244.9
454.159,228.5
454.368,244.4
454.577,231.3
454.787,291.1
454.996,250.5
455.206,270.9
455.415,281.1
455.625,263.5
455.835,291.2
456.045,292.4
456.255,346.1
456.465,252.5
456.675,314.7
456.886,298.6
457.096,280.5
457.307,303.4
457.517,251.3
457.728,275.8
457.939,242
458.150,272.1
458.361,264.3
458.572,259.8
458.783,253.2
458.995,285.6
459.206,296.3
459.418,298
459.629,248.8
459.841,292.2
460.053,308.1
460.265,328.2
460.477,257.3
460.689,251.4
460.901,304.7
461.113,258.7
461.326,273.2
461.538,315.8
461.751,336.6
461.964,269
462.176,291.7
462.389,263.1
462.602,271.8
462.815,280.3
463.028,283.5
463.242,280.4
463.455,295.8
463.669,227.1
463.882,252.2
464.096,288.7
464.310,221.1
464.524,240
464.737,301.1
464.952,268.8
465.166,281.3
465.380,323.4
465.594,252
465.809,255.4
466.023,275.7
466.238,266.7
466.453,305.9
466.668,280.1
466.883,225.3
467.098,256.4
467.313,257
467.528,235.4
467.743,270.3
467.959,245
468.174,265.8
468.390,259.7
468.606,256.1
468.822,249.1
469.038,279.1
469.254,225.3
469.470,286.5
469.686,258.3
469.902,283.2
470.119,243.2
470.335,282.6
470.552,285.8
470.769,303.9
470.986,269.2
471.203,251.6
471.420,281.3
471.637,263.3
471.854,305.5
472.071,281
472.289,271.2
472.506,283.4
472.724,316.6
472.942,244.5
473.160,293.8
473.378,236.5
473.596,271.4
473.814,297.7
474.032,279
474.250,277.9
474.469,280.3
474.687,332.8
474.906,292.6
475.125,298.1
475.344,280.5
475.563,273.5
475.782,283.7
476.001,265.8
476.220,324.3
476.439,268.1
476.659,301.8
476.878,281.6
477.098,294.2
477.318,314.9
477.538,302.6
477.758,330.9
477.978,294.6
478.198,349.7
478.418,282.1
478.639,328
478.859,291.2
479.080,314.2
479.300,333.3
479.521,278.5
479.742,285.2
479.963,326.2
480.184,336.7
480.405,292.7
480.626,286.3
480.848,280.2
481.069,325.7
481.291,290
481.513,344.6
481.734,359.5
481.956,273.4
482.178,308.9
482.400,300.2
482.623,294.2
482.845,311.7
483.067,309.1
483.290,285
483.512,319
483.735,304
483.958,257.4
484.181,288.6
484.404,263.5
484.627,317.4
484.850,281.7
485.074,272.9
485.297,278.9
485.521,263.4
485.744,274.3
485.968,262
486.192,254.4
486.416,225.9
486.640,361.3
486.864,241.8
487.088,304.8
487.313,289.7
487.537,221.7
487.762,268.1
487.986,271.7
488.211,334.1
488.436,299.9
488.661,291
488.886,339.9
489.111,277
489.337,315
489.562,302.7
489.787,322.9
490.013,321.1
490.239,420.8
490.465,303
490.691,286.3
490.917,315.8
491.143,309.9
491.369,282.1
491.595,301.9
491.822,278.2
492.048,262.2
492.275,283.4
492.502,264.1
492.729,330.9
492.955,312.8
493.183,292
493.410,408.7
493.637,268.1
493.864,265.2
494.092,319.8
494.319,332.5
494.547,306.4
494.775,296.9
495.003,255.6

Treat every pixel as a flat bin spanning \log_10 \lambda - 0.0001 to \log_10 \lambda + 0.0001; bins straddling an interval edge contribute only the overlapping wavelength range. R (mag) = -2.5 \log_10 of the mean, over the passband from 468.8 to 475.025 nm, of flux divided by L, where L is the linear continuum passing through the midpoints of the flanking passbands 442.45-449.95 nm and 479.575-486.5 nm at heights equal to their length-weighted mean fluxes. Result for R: 0.01 mag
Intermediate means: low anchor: 252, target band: 277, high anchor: 293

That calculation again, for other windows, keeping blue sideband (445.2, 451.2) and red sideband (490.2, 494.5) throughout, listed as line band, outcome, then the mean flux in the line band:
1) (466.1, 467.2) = 0.04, 267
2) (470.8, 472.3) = 0.03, 276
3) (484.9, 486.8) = 0.09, 274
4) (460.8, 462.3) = -0.08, 292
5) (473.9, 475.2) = -0.03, 293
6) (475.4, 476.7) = 0.01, 285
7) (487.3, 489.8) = 0.03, 294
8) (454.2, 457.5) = -0.05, 279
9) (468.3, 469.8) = 0.09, 259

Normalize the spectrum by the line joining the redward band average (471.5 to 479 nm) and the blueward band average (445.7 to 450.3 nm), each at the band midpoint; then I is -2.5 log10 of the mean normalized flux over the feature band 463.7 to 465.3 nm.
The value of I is 0.06 mag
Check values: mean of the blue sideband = 257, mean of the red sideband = 291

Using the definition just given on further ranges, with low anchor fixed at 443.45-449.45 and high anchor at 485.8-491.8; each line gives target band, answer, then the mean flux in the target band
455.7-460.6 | -0.07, 283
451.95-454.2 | 0.03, 252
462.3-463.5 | -0.03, 279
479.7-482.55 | -0.07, 309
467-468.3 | 0.08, 255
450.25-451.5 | -0.09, 279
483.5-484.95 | 0.01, 288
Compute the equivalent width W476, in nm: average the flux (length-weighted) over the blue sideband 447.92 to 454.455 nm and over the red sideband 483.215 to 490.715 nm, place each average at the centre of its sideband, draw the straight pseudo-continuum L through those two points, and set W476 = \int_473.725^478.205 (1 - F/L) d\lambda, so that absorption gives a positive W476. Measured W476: -0.21 nm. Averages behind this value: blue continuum 259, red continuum 292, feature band 295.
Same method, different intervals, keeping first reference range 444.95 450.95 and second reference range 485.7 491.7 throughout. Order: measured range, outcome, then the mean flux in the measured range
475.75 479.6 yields -0.23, 303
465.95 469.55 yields 0.19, 261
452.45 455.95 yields 0.08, 256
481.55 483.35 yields -0.11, 307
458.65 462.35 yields -0.24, 286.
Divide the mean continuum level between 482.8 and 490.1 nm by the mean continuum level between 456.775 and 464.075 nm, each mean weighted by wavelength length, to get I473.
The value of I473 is 1.04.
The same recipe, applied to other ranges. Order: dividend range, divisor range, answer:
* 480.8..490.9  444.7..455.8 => 1.14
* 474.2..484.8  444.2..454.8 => 1.17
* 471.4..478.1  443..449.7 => 1.14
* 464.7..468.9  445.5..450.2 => 1.03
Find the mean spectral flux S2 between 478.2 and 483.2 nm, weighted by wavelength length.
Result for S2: 308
